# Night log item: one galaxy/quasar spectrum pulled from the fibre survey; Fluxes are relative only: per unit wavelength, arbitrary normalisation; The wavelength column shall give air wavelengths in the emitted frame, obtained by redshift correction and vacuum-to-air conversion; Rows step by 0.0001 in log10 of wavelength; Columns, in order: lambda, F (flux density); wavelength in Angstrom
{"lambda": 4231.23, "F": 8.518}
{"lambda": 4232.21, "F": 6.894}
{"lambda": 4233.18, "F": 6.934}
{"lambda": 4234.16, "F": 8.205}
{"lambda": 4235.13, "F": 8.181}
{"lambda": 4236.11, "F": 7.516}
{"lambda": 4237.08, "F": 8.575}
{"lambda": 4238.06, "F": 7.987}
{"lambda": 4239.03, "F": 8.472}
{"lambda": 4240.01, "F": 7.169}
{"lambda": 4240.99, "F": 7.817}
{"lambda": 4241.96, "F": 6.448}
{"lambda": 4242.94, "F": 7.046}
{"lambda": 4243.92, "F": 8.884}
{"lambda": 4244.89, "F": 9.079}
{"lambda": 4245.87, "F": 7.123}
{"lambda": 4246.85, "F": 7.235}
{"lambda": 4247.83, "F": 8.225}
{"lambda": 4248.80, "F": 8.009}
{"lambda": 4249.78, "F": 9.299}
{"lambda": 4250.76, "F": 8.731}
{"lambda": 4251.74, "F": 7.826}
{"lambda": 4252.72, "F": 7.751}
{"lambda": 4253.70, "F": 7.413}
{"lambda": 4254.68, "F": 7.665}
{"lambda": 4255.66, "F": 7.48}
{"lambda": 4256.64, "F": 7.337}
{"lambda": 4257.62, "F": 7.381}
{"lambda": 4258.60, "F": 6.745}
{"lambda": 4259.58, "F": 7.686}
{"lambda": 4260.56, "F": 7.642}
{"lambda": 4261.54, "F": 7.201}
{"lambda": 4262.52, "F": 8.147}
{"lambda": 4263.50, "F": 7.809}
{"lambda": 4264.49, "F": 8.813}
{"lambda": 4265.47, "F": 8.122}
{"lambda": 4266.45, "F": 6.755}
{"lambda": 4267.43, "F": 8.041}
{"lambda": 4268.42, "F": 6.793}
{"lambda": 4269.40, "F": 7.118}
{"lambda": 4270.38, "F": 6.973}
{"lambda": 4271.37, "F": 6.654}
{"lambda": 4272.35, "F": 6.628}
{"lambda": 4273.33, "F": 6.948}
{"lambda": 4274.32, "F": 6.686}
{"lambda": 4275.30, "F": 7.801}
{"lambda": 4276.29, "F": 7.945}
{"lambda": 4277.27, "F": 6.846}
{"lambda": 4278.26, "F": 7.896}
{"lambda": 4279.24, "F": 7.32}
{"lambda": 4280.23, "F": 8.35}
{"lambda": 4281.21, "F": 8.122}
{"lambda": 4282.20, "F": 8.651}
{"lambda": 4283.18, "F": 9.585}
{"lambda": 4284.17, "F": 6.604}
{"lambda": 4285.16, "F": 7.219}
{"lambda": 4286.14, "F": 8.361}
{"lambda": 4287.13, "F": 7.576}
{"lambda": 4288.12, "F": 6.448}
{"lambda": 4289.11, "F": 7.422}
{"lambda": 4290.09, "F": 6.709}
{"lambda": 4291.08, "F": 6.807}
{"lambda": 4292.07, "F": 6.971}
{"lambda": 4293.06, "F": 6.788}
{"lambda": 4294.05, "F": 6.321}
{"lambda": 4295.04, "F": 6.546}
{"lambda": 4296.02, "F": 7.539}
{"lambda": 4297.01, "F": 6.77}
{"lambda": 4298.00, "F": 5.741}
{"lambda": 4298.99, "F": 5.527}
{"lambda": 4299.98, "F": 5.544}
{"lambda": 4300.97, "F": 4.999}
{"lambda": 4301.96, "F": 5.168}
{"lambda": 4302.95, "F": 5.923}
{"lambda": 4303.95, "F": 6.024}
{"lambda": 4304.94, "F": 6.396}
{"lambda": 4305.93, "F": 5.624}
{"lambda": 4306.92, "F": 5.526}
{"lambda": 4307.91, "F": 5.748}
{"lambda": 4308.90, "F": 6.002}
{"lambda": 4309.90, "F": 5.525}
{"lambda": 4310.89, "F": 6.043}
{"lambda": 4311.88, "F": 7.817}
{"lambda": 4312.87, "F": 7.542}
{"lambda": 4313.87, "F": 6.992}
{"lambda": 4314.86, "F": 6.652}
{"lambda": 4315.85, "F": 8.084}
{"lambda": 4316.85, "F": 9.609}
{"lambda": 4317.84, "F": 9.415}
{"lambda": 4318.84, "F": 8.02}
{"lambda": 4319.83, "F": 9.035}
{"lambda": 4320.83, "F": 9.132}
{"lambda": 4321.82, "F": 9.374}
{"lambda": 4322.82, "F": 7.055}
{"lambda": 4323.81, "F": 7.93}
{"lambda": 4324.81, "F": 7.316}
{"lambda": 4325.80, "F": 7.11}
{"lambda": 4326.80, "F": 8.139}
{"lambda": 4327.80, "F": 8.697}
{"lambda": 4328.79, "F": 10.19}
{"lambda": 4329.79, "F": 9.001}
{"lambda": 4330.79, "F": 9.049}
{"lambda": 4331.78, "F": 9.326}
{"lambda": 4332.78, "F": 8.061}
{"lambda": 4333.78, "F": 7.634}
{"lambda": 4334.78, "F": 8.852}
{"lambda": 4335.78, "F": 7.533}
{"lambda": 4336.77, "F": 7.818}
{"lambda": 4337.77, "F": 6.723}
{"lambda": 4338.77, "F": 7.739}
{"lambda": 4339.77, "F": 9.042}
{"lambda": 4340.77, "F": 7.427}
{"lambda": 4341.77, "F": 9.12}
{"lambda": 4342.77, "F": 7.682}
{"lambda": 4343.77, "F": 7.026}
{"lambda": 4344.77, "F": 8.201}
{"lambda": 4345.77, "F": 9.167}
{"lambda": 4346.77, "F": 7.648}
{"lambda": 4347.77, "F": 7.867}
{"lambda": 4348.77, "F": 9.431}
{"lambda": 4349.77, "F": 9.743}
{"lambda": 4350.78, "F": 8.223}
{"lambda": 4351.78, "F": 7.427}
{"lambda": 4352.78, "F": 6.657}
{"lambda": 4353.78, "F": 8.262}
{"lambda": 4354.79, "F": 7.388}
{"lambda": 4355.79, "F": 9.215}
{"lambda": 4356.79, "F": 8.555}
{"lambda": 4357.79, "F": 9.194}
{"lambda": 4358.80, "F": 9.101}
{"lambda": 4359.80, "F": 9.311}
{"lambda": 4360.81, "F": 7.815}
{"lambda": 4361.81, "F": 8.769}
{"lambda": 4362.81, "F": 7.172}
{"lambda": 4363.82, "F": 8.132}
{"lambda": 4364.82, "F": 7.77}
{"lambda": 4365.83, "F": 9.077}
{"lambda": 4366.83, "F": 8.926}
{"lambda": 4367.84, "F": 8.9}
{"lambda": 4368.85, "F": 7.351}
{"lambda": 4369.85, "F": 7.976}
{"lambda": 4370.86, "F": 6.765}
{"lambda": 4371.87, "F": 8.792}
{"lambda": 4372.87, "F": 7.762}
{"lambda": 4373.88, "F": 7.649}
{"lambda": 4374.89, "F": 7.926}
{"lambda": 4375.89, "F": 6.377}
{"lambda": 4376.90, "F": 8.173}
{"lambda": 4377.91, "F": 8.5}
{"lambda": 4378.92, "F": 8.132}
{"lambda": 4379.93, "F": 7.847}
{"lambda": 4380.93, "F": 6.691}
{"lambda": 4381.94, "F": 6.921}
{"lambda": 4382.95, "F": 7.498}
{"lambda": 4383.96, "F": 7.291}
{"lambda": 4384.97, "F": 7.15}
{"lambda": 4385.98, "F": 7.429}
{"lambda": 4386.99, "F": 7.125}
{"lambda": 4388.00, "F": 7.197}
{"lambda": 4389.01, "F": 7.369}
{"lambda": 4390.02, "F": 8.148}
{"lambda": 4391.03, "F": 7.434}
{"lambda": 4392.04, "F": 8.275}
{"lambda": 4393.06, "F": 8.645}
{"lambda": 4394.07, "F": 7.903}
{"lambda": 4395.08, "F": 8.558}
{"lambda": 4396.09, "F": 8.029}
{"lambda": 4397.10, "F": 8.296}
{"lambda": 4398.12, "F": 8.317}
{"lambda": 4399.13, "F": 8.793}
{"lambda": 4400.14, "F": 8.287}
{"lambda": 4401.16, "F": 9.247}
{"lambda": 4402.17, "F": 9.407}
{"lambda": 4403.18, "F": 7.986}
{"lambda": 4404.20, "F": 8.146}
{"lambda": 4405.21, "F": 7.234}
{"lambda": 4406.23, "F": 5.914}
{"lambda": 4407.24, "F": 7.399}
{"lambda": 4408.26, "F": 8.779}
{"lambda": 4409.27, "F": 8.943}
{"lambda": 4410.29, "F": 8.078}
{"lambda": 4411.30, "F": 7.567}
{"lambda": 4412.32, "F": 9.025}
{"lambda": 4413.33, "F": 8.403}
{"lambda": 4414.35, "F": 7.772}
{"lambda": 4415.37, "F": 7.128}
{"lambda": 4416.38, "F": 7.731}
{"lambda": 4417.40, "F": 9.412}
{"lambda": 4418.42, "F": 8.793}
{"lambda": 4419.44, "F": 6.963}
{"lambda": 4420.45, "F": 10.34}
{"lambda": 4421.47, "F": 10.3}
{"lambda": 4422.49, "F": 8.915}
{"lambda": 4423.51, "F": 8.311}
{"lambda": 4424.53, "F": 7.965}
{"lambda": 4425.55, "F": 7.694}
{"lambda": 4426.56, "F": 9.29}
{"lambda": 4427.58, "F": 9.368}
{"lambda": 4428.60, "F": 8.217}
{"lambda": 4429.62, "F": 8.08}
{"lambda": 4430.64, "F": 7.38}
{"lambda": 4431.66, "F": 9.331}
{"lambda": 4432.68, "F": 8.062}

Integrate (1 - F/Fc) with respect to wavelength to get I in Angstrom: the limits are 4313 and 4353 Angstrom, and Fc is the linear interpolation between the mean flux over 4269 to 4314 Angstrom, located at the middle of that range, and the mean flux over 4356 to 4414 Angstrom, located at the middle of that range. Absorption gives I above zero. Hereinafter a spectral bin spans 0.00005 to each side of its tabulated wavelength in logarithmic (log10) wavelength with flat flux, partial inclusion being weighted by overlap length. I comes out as -4.79 Angstrom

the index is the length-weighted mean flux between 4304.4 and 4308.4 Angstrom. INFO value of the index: 5.83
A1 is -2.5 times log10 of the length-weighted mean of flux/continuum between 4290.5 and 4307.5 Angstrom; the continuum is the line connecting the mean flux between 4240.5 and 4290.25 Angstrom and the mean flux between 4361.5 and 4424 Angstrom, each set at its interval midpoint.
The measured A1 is 0.25 mag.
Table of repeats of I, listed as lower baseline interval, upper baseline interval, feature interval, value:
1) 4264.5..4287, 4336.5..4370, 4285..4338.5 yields 4.0 Angstrom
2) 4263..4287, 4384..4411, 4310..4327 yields -0.4 Angstrom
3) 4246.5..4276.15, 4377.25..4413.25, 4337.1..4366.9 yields -1.6 Angstrom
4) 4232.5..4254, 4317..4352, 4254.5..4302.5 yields 5.3 Angstrom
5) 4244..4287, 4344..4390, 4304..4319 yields 1.7 Angstrom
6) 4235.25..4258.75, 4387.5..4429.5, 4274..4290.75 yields 0.6 Angstrom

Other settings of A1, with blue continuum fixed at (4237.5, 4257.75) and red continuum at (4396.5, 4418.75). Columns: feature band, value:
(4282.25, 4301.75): 0.163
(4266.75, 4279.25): 0.101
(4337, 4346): 0.011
